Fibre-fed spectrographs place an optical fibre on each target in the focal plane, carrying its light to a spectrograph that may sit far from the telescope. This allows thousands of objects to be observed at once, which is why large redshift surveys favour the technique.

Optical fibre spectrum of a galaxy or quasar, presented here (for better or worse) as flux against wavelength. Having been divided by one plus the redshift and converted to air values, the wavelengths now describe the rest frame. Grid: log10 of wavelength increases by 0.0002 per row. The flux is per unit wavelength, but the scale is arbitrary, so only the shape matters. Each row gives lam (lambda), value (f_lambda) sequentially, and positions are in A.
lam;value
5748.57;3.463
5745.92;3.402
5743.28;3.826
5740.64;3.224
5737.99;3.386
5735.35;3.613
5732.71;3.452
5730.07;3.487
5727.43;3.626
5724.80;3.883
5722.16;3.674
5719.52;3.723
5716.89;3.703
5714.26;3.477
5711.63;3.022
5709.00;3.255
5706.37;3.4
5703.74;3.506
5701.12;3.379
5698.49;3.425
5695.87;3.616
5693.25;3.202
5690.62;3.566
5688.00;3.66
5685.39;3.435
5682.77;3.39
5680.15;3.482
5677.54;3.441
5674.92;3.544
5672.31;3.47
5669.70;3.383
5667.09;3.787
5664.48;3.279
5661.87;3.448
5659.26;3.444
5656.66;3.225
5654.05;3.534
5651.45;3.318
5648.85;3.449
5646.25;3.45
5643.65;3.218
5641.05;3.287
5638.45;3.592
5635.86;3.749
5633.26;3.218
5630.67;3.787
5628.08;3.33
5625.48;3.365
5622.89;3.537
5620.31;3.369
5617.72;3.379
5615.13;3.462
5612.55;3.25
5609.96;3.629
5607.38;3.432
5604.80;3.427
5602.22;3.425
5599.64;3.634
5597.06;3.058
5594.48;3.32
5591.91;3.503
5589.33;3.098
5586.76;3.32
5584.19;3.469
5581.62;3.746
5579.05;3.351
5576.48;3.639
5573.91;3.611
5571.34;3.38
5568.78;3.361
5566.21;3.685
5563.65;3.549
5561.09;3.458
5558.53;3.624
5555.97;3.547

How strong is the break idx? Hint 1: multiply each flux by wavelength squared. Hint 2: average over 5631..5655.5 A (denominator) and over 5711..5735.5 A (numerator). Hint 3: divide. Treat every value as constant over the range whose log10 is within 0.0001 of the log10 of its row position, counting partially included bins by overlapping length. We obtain 1.07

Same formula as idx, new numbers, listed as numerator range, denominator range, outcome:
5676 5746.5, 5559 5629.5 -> 1.06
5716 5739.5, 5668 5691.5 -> 1.05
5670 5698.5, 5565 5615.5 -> 1.04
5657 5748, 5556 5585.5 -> 1.03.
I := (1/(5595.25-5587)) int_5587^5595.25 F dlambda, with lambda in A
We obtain 3.31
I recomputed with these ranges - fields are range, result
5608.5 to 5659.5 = 3.43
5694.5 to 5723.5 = 3.47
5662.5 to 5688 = 3.48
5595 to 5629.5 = 3.41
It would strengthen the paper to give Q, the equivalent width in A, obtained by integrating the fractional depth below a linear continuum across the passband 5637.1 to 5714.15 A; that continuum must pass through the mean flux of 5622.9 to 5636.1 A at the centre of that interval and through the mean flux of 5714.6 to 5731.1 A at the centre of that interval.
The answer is 3.2 A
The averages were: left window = 3.47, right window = 3.67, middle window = 3.42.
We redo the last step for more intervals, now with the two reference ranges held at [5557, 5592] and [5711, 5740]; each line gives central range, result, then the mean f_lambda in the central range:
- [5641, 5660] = 0.82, 3.37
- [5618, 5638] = 0.17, 3.48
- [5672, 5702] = 0.57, 3.47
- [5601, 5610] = 0.11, 3.46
